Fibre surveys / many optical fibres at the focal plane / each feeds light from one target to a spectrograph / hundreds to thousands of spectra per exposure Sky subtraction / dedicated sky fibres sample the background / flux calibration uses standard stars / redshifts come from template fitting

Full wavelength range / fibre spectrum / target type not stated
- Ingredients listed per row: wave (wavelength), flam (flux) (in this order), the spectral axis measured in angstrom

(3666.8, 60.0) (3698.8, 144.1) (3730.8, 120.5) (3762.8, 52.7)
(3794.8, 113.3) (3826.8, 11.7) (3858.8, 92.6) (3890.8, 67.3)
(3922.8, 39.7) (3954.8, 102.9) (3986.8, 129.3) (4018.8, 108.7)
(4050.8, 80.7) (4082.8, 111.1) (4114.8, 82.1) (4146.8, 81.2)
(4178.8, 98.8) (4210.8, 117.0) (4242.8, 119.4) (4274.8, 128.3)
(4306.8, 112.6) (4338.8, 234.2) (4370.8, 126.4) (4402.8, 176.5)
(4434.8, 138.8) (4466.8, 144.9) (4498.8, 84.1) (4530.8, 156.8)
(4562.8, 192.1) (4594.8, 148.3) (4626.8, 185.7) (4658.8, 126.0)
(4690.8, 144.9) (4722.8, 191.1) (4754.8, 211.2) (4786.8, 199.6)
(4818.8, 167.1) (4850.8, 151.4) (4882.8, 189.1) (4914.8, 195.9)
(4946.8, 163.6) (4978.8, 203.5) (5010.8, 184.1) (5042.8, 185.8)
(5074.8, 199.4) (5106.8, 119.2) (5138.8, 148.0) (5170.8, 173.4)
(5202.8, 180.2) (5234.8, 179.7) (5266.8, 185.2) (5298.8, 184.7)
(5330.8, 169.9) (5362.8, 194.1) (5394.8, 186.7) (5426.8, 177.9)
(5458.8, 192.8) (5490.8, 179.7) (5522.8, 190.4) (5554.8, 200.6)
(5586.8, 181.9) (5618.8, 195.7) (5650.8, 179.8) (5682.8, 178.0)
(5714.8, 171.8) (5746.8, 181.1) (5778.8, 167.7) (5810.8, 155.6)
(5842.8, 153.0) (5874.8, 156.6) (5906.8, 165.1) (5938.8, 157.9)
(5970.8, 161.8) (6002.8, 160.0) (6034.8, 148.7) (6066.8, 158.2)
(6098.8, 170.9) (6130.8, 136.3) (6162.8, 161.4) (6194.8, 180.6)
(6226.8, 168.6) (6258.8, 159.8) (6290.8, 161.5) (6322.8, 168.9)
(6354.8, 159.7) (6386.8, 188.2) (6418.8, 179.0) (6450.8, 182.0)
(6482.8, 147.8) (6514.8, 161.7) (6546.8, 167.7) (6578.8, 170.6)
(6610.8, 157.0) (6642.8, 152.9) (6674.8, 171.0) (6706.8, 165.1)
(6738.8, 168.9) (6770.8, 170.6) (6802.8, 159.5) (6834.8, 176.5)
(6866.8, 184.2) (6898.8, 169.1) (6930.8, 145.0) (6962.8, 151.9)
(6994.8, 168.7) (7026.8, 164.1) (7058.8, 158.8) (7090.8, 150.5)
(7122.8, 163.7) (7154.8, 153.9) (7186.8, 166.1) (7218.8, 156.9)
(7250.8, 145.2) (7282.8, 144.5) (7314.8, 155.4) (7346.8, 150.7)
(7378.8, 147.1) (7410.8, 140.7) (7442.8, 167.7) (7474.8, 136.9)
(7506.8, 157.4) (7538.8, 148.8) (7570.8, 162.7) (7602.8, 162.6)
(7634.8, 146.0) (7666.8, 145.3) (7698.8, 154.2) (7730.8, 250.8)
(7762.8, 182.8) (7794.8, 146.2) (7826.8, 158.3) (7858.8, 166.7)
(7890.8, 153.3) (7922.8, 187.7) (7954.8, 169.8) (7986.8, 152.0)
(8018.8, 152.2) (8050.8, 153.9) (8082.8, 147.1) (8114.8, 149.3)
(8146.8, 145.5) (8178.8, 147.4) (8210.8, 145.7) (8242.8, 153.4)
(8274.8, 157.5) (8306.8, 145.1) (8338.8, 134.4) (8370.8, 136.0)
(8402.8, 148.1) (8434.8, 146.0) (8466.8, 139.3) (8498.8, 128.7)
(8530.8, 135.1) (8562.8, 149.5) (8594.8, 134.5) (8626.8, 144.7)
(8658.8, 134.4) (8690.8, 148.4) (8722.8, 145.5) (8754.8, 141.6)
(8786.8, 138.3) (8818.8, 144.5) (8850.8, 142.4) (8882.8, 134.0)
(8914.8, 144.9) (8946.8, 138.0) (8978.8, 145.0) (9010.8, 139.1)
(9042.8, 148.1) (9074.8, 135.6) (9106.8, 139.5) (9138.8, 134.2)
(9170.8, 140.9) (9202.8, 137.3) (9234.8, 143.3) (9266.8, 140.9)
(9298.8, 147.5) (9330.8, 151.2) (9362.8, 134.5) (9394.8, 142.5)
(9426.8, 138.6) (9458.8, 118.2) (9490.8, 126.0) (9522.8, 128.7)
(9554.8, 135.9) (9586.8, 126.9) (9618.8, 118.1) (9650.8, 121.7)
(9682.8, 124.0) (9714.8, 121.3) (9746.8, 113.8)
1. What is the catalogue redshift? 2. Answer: 0.18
